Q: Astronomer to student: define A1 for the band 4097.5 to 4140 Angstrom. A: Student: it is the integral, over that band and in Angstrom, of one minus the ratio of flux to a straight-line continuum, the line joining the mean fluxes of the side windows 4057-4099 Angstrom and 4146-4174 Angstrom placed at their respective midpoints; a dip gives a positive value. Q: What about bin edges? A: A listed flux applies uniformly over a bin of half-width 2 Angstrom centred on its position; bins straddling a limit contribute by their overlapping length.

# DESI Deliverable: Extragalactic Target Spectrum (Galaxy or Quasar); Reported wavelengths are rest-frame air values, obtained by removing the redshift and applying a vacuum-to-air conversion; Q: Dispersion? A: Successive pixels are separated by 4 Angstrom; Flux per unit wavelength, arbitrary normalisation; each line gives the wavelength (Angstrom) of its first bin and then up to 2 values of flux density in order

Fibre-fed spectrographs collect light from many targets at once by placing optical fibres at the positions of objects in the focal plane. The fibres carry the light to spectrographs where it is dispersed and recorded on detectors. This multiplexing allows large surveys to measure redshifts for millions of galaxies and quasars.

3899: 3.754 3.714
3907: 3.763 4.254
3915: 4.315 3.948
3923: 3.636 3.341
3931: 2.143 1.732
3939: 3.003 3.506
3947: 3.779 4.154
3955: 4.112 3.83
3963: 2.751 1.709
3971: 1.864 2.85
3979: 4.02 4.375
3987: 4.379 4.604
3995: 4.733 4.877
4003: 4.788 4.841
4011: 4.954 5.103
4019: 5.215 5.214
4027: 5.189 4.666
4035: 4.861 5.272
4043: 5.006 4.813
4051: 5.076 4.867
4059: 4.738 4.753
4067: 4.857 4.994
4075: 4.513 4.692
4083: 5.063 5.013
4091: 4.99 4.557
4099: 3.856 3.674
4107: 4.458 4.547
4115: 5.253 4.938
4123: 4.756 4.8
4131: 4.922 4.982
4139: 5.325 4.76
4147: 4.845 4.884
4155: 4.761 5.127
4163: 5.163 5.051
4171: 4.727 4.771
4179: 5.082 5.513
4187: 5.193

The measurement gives 1.5 Angstrom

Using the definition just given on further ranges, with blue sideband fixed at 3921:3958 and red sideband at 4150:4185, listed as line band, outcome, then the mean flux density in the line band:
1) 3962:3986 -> 3.8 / 3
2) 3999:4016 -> -5.0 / 4.91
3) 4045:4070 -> -4.1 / 4.86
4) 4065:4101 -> -3.0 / 4.73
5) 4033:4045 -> -3.0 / 5.05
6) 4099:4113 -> 1.2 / 4.17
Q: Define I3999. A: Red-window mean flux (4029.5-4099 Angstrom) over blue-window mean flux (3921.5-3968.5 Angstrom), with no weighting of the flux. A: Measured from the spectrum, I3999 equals 1.54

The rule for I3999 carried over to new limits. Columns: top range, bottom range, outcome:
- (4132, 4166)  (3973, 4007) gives 1.14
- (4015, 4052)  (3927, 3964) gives 1.55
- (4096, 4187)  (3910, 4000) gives 1.37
